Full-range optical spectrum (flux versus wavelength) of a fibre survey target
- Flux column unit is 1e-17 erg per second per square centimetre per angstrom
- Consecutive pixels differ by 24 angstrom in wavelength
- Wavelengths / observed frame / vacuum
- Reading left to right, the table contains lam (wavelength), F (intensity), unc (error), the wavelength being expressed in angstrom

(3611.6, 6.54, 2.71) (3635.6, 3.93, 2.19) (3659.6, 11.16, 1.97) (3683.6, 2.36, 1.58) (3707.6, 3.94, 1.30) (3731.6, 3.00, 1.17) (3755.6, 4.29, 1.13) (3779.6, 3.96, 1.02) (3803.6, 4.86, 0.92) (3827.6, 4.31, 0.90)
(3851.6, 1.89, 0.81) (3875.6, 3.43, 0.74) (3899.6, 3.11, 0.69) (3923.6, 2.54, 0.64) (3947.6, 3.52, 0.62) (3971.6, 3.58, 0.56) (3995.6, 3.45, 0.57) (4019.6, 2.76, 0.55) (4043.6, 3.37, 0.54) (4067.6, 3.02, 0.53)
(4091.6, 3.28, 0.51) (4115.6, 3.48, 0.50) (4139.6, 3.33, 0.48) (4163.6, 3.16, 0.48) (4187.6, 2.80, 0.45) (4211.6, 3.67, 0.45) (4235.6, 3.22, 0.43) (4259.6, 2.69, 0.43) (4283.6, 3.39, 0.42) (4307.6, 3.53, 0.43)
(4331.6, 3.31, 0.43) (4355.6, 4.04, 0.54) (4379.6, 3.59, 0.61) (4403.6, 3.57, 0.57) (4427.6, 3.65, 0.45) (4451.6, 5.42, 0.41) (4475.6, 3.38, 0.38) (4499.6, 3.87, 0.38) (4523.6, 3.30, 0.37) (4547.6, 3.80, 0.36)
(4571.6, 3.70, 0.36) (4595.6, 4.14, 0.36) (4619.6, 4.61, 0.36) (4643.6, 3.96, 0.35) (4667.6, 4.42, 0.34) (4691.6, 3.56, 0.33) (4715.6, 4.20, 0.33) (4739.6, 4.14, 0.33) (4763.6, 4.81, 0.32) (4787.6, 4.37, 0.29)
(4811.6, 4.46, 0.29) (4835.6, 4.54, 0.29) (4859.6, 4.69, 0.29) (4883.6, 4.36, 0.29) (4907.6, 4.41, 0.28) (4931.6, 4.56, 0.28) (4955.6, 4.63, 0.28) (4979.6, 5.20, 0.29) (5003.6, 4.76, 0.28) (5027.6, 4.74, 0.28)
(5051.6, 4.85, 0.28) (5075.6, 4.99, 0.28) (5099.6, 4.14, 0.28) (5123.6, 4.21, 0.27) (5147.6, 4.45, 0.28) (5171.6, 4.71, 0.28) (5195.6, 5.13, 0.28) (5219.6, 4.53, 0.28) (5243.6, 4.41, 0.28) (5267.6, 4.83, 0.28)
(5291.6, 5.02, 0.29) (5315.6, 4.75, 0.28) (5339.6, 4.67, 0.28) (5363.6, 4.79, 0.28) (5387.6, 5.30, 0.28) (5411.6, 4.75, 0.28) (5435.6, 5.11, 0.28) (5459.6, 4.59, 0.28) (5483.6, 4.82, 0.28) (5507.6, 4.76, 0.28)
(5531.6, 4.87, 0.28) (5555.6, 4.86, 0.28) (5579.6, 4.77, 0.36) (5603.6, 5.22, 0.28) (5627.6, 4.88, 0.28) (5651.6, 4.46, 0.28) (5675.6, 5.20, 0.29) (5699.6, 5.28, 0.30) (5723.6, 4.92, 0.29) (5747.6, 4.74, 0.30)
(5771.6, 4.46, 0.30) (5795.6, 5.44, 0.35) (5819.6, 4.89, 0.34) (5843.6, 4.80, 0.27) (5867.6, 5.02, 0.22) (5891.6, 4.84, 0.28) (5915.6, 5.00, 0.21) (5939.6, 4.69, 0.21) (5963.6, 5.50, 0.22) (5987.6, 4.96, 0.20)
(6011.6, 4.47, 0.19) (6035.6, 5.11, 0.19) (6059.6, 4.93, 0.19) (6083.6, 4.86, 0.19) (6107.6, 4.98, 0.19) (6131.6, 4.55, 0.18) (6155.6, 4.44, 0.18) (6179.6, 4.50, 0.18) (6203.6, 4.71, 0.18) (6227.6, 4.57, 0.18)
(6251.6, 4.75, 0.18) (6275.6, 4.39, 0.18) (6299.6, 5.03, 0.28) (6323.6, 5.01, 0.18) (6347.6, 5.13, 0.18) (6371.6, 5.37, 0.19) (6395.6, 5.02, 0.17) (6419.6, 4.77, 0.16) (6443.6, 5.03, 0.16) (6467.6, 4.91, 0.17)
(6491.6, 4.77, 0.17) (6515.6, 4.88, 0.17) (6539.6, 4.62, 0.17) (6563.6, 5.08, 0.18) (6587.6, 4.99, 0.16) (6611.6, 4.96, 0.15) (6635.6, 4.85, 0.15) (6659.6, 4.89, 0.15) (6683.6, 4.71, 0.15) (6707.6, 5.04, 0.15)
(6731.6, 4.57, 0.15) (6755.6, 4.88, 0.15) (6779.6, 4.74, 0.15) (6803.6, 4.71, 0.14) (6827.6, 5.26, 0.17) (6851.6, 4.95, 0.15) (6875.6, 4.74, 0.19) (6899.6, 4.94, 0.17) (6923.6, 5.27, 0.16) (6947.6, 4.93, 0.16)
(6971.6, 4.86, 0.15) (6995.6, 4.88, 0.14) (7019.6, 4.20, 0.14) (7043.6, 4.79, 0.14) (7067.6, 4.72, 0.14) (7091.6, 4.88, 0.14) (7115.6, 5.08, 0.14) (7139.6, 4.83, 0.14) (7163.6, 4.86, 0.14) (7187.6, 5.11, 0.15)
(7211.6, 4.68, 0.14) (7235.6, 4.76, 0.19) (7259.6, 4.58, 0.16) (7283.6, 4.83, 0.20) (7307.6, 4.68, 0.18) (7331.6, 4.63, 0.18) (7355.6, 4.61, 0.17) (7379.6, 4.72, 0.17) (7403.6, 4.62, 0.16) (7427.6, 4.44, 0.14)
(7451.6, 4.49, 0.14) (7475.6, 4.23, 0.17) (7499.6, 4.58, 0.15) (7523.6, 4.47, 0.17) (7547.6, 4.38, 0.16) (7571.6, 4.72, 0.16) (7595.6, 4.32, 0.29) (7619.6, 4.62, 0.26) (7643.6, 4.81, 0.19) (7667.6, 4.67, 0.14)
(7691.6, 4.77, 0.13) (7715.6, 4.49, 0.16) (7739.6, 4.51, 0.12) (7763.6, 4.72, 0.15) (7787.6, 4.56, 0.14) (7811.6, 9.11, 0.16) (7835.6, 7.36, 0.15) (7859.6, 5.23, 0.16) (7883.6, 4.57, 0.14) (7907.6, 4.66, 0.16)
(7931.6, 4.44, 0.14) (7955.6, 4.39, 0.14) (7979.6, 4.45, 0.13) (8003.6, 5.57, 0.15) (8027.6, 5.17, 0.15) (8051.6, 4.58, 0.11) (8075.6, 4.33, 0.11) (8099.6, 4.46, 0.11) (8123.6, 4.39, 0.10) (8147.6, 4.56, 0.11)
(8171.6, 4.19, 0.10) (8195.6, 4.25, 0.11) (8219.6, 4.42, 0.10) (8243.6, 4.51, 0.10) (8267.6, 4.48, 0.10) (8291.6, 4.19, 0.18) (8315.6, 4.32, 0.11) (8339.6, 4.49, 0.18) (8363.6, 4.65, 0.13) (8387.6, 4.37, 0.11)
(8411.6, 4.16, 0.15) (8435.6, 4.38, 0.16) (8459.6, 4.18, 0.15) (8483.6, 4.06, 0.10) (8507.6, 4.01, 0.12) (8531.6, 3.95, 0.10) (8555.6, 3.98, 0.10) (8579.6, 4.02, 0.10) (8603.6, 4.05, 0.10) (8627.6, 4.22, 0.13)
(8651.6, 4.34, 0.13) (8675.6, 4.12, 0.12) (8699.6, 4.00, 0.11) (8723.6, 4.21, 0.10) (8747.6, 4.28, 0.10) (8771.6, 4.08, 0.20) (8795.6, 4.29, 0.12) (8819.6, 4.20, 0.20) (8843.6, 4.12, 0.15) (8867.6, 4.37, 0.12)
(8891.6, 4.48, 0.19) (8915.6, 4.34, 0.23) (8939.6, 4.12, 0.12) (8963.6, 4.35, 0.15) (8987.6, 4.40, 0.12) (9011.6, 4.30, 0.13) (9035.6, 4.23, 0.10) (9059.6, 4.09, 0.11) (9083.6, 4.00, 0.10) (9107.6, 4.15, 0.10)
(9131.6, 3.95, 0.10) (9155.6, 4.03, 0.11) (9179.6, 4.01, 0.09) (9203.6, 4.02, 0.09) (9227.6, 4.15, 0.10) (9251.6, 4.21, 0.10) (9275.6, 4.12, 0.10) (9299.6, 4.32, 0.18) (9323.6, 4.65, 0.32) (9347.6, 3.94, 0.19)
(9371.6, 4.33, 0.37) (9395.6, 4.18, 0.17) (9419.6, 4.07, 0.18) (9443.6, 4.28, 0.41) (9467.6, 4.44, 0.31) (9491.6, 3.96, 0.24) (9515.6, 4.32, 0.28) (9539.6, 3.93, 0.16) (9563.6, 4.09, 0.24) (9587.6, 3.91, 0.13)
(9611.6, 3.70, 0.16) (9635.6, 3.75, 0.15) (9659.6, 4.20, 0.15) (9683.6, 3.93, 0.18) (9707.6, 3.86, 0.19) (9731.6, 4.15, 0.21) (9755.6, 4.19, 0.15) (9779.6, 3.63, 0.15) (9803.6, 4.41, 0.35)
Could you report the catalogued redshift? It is 0.19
